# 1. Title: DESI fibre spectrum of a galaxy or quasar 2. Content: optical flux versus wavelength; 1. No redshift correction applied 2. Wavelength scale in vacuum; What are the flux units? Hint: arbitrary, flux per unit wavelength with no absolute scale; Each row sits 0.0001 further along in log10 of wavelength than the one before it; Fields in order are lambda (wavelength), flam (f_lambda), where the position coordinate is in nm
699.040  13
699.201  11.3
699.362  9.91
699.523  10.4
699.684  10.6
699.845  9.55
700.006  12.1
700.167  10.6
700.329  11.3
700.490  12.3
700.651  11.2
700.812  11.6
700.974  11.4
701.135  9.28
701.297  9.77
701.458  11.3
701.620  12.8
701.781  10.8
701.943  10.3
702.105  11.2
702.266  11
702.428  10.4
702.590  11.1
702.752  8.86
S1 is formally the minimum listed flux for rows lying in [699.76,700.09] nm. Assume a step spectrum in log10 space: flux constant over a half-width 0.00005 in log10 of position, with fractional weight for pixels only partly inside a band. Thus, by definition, 9.55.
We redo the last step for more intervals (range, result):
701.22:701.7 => 9.77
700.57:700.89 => 11.2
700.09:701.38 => 9.28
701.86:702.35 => 10.3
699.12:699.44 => 9.91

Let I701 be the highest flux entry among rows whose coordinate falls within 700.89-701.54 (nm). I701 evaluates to 11.4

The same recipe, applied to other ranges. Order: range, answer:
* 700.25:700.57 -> 12.3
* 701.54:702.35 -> 12.8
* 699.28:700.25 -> 12.1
